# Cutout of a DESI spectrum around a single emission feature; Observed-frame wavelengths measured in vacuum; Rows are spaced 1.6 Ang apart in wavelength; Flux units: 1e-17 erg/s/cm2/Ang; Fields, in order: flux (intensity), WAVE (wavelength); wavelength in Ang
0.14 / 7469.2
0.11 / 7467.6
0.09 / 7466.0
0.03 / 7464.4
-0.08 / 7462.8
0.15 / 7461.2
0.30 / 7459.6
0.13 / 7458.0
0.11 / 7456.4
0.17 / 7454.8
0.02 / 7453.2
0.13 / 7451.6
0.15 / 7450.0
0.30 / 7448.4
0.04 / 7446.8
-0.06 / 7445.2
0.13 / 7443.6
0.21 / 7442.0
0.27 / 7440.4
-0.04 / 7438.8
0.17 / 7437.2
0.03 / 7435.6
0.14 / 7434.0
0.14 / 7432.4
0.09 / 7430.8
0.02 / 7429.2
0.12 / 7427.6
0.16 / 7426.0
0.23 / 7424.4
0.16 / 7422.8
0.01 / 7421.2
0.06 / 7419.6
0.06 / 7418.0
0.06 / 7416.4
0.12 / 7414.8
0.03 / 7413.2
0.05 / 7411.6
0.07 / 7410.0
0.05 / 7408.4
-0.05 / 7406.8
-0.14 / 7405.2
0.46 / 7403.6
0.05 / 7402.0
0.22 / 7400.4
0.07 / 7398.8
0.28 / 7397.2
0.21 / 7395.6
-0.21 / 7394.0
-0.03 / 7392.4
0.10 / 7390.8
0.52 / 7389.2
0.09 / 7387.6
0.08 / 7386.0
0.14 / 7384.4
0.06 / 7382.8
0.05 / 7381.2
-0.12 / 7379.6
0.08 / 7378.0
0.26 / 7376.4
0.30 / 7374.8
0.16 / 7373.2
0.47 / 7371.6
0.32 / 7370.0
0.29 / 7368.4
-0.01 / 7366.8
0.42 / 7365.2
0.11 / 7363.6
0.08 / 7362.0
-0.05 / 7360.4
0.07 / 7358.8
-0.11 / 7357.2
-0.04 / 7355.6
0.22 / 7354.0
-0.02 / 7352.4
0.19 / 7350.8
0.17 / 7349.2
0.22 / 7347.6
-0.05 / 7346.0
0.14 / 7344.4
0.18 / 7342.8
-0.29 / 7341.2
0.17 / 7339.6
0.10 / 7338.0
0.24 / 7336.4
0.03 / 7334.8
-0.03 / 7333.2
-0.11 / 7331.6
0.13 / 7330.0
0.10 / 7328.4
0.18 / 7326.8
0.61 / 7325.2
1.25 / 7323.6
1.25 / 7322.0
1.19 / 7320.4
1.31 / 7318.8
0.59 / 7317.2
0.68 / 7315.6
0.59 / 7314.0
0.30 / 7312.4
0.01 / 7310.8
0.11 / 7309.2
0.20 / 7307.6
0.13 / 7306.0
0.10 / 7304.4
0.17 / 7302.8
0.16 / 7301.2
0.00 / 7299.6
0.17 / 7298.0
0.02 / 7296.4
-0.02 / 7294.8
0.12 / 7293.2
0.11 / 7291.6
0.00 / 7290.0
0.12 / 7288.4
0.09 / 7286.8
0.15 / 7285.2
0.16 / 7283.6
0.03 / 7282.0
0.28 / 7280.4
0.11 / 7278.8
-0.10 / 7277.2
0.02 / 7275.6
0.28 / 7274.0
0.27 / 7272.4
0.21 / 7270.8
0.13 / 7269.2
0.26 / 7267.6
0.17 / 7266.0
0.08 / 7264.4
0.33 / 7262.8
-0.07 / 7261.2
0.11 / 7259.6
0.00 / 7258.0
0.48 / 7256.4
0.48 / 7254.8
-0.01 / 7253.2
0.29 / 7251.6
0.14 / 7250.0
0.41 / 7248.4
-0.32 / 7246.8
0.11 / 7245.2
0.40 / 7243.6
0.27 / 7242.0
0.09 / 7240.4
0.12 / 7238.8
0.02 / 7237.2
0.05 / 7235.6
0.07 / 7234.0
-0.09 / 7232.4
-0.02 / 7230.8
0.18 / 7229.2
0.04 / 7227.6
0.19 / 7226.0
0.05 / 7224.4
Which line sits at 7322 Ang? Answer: [O II]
